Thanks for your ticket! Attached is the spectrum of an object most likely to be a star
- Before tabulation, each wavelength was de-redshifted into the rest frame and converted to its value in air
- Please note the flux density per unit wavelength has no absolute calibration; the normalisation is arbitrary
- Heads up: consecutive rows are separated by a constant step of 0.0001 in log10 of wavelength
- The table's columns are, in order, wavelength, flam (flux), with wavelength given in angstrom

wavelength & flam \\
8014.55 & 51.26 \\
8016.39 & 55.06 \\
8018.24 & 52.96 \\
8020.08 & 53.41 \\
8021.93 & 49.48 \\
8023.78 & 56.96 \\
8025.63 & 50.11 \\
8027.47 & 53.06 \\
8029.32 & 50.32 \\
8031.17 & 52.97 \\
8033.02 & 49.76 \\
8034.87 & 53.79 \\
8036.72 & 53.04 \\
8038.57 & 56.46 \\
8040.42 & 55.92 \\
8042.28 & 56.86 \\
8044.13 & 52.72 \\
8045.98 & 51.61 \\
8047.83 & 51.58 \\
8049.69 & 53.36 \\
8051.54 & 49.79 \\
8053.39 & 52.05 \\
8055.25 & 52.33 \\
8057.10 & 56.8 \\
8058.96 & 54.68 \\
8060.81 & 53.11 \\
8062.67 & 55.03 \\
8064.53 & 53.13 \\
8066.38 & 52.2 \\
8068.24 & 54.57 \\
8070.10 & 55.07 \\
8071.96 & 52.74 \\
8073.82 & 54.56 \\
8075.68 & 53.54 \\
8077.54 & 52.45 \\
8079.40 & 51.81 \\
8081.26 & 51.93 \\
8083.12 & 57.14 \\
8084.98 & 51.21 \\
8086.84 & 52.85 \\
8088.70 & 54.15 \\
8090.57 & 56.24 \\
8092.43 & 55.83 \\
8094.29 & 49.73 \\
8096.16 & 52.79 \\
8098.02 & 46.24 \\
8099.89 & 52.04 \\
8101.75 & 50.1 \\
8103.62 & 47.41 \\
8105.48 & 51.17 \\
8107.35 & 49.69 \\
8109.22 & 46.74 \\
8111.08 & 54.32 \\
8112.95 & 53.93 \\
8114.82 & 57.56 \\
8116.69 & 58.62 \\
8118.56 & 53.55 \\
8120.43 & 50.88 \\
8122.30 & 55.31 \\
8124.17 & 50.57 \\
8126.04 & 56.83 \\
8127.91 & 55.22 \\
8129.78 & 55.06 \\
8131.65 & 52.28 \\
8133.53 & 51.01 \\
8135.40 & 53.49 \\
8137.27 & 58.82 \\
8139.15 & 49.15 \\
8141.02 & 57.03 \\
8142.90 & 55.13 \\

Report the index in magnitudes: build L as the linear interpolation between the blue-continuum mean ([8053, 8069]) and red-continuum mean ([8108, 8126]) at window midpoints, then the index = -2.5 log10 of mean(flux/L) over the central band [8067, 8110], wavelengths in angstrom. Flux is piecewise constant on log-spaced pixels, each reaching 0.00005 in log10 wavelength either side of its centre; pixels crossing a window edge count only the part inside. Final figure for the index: 0.03 mag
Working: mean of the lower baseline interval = 53.8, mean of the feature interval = 52.2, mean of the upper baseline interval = 53.6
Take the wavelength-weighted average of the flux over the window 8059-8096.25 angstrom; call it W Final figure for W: 53.5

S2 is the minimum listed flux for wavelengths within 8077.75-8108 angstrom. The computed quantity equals 46.24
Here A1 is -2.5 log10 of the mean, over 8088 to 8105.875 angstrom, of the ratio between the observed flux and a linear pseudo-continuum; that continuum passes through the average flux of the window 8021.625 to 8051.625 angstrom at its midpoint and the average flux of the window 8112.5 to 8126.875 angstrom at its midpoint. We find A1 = 0.054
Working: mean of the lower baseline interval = 53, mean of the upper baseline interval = 54.7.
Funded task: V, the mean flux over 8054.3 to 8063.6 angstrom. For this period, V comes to 54.4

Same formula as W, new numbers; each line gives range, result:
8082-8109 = 51.8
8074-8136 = 52.8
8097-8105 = 49.2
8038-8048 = 54.3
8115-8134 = 54.1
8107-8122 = 53.4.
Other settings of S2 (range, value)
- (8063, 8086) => 51.21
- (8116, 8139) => 50.57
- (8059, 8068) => 52.2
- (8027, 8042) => 49.76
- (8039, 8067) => 49.79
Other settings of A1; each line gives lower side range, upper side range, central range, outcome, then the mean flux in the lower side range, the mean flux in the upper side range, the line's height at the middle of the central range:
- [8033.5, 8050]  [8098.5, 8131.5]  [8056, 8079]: -0.01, 53.8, 52.8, 53.5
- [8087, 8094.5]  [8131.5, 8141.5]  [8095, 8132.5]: 0.03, 54.3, 53.6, 53.9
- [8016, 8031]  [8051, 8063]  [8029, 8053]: 0.00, 52.6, 53.4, 53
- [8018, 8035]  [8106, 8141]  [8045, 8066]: -0.01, 52.2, 53.6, 52.6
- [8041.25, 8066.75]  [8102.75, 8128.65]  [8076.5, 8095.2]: 0.00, 53.3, 53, 53.1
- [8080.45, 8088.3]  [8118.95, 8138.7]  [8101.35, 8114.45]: 0.06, 53.4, 53.8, 53.6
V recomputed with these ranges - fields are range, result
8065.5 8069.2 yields 53.3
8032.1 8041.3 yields 53.8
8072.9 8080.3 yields 53.1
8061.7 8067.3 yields 53.5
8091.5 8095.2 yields 52.9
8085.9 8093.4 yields 54.8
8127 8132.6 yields 54.1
